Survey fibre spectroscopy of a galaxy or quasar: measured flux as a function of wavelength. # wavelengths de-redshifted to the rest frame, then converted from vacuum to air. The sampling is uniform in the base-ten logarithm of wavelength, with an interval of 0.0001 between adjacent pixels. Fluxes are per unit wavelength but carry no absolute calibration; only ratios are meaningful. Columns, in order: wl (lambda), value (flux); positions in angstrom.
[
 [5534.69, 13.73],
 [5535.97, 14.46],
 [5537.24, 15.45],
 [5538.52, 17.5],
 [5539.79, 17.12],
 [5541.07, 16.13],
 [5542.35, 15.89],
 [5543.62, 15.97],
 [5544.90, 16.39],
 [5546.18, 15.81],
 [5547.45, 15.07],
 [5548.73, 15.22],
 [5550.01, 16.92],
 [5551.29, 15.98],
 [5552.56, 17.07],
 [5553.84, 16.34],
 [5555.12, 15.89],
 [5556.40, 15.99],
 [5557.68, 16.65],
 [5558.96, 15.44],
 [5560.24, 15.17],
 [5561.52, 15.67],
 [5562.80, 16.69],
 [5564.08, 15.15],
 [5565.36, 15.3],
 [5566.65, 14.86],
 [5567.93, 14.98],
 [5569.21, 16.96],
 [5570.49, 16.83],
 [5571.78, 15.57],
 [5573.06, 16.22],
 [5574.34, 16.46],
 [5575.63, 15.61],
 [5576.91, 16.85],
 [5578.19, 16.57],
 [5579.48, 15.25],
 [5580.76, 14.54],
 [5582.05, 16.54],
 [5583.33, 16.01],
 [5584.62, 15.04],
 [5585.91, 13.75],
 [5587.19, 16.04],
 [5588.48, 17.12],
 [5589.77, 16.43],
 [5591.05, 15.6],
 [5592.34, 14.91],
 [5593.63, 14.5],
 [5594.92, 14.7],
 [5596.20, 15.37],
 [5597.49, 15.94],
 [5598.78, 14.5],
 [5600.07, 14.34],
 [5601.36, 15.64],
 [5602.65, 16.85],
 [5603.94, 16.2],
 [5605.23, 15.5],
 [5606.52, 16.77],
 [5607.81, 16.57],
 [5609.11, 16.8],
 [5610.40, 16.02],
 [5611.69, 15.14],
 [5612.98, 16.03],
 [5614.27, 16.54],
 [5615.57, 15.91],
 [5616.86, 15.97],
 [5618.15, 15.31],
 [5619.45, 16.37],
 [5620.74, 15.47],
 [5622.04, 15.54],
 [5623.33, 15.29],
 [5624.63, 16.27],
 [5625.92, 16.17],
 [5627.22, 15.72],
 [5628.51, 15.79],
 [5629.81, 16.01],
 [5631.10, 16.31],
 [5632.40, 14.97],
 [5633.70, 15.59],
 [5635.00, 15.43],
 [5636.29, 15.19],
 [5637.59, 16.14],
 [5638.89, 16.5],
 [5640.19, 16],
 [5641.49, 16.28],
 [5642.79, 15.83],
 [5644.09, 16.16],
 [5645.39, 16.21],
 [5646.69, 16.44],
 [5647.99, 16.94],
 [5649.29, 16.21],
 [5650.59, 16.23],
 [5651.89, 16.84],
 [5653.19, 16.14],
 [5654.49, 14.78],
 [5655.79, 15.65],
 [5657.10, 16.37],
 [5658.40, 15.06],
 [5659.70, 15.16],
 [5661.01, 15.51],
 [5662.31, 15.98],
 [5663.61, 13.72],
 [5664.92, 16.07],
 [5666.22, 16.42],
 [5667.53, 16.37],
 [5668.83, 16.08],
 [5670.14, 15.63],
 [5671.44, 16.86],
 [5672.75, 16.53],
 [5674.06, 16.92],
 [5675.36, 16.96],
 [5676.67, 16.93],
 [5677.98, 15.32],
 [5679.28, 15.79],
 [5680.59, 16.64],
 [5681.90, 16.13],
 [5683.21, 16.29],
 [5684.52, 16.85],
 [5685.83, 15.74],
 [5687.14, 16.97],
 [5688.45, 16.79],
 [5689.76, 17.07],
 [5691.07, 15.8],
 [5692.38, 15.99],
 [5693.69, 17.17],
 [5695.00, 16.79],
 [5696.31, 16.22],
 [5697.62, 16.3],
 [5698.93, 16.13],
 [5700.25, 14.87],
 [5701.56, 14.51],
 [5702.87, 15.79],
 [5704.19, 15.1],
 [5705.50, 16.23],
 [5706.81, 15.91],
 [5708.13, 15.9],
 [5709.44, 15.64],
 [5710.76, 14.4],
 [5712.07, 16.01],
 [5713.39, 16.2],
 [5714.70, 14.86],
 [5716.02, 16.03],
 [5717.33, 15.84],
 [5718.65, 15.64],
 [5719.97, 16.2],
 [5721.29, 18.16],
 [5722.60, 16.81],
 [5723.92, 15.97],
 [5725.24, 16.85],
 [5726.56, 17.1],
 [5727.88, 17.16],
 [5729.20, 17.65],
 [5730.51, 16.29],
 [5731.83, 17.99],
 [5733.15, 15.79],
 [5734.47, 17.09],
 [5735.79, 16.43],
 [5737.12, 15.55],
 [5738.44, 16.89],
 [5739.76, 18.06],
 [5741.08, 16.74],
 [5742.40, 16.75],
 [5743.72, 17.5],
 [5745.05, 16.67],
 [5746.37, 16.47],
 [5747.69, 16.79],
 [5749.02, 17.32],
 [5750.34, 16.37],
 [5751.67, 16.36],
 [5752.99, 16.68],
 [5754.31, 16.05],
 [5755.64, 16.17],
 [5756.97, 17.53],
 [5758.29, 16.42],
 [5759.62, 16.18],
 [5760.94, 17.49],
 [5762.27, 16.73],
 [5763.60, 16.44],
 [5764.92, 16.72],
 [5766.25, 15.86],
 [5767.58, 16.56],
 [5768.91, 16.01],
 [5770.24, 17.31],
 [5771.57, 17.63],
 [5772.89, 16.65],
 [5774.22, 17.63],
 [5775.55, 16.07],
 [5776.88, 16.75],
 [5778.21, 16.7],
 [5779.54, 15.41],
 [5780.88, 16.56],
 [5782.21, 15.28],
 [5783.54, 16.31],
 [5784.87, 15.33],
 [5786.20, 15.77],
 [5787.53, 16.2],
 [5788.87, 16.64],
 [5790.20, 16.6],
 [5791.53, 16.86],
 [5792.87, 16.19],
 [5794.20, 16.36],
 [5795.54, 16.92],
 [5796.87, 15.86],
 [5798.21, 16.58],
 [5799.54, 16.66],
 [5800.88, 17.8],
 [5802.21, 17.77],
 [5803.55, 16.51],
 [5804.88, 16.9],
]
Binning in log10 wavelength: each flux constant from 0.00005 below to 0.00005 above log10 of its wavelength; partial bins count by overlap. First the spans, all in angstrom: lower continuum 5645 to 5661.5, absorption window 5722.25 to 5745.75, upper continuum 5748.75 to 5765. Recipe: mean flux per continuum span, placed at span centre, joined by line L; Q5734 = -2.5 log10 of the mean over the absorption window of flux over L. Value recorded -0.02 mag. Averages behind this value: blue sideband 16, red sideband 16.6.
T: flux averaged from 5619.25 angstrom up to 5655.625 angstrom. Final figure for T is 16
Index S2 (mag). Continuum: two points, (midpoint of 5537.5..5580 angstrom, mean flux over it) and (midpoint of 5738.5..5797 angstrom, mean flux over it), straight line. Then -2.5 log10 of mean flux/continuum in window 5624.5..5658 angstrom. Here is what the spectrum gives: 0.02 mag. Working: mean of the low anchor 16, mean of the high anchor 16.6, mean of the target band 16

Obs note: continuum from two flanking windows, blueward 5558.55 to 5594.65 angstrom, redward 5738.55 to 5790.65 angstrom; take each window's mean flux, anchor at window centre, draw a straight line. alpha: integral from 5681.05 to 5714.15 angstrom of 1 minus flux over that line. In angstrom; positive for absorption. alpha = 0.5 angstrom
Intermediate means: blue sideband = 15.7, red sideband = 16.6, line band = 16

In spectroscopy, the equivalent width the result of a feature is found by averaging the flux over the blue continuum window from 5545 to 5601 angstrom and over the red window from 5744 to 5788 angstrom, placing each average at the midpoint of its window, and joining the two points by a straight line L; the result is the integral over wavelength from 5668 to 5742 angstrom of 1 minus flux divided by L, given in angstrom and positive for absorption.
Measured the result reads -0.25 angstrom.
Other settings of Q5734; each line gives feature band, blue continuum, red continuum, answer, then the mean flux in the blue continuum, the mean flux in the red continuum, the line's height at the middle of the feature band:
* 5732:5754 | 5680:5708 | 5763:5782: -0.02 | 16.1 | 16.6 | 16.4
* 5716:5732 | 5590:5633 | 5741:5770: -0.02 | 15.7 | 16.6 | 16.4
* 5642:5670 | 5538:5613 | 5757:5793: 0.01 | 15.9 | 16.5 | 16.1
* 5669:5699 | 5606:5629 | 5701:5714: -0.05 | 16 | 15.6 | 15.7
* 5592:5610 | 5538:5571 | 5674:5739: 0.03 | 16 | 16.3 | 16.1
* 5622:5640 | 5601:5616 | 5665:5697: 0.03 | 16.2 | 16.4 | 16.3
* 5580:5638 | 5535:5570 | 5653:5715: 0.02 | 15.9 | 16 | 15.9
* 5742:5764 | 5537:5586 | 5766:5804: -0.02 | 15.9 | 16.5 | 16.4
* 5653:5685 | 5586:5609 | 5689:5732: 0.00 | 15.7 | 16.2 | 16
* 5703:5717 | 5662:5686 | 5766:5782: 0.05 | 16.2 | 16.6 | 16.3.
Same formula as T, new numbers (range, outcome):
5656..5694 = 16.2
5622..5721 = 16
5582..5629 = 15.7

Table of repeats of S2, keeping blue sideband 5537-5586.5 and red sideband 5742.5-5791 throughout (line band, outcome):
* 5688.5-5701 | 0.003 mag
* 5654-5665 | 0.061 mag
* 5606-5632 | 0.007 mag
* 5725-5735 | -0.038 mag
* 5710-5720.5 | 0.051 mag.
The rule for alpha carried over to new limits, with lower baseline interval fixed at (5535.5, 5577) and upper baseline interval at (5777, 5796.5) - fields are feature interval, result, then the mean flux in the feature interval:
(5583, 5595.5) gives 0.5 angstrom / 15.4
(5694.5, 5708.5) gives 0.3 angstrom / 15.8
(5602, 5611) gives -0.2 angstrom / 16.4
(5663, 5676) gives 0.0 angstrom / 16.2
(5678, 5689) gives -0.1 angstrom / 16.3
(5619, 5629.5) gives 0.2 angstrom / 15.8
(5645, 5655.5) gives -0.1 angstrom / 16.2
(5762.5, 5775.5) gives -0.4 angstrom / 16.7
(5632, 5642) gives 0.2 angstrom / 15.8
